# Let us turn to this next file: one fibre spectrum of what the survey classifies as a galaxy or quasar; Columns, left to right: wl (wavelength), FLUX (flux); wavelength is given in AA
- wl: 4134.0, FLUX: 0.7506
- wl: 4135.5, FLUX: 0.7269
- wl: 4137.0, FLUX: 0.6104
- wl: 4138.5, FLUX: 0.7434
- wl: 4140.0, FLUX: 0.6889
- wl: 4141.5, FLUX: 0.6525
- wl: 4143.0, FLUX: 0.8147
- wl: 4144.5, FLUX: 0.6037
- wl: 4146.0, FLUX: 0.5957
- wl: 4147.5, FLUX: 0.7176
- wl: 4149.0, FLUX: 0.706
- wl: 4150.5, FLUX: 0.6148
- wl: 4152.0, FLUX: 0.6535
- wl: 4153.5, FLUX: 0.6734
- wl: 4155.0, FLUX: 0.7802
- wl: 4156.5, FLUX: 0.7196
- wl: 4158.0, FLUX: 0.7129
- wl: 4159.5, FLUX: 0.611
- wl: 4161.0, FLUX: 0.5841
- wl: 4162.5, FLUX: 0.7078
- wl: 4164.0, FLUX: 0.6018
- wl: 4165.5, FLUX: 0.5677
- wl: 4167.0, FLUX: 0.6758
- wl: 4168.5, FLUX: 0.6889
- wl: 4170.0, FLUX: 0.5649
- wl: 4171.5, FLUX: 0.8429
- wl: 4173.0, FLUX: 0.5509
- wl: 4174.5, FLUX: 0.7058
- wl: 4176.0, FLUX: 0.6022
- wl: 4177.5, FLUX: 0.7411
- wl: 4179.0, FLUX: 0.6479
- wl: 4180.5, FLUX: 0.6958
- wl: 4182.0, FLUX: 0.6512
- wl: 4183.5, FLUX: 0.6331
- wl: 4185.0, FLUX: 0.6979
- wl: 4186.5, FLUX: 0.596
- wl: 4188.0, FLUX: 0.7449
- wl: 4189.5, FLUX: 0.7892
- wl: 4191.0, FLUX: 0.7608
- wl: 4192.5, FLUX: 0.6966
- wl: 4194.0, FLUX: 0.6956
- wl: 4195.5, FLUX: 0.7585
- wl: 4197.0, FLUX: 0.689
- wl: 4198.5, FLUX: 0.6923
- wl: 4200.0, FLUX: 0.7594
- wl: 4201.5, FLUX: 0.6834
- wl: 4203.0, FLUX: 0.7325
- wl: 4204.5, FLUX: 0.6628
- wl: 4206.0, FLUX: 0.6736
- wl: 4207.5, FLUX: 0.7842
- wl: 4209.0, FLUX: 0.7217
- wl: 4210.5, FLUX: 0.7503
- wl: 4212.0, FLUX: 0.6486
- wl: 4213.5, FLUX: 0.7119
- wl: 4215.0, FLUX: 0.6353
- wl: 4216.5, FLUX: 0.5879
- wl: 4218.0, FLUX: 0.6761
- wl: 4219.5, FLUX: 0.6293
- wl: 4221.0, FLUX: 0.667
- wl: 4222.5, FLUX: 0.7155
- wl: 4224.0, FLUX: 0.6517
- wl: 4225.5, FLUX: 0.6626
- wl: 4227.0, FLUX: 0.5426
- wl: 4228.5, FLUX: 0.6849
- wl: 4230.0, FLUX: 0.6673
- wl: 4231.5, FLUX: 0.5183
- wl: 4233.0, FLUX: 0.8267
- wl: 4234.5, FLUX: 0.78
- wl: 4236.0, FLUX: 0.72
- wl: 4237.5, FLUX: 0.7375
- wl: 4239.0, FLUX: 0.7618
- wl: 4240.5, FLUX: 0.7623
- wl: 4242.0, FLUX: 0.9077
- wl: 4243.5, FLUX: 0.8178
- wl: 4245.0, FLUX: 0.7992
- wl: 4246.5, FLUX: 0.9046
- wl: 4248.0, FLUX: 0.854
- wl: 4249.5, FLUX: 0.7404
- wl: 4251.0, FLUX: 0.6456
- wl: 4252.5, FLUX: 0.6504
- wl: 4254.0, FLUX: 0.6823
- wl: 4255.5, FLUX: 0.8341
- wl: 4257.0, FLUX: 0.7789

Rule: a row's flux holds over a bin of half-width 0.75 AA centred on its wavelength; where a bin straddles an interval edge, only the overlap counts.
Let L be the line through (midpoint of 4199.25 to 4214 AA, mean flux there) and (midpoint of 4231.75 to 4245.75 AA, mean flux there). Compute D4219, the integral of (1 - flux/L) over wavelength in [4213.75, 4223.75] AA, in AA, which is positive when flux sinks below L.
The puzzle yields 1.1 AA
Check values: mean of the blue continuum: 0.713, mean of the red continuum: 0.781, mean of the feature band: 0.655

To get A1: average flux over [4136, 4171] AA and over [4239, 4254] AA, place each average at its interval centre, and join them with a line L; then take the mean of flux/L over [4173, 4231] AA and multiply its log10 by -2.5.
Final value 0.06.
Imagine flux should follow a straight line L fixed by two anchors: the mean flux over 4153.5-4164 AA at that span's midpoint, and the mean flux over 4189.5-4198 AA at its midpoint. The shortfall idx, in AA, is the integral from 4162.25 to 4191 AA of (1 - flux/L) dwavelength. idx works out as 1.3 AA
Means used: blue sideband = 0.679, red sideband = 0.725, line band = 0.67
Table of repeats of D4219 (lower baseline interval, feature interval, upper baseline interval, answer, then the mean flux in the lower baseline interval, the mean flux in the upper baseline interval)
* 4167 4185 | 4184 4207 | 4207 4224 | -1.2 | 0.668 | 0.681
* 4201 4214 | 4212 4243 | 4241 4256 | 2.2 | 0.708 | 0.782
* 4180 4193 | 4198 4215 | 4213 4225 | -0.9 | 0.696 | 0.658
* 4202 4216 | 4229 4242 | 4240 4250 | 1.1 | 0.7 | 0.83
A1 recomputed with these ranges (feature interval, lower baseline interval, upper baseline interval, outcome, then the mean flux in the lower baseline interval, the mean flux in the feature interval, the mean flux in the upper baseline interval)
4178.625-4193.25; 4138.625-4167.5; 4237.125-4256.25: 0.02 mag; 0.669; 0.692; 0.778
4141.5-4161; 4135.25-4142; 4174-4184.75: 0.00 mag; 0.682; 0.679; 0.669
